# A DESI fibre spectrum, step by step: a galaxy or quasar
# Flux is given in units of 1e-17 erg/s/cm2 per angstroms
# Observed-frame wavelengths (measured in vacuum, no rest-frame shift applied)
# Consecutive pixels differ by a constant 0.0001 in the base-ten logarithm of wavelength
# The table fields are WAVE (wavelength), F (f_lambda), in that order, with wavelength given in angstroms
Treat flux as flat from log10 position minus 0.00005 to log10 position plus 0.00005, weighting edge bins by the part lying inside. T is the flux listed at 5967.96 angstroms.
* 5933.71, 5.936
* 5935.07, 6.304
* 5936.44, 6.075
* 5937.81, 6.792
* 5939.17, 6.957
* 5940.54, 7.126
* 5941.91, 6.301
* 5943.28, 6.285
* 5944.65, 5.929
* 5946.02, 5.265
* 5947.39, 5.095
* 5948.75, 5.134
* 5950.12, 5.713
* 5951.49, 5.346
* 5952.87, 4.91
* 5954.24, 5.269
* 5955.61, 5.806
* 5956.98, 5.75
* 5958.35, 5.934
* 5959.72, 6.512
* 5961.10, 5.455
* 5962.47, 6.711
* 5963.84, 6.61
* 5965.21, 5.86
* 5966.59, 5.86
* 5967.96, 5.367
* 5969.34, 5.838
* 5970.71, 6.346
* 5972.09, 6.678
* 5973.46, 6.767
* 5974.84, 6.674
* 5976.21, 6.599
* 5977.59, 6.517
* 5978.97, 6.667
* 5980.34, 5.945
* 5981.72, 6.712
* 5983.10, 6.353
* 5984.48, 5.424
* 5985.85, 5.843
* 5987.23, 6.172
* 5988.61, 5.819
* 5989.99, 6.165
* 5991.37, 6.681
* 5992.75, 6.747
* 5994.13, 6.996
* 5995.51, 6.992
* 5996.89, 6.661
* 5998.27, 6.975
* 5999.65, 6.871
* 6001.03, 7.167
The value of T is 5.367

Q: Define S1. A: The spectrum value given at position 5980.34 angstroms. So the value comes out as 5.945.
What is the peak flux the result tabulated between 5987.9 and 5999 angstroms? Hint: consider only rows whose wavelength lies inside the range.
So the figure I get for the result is 6.996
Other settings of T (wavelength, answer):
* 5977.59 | 6.517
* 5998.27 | 6.975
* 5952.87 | 4.91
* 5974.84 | 6.674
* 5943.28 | 6.285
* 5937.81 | 6.792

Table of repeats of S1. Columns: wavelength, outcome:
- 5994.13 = 6.996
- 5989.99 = 6.165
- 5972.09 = 6.678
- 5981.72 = 6.712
